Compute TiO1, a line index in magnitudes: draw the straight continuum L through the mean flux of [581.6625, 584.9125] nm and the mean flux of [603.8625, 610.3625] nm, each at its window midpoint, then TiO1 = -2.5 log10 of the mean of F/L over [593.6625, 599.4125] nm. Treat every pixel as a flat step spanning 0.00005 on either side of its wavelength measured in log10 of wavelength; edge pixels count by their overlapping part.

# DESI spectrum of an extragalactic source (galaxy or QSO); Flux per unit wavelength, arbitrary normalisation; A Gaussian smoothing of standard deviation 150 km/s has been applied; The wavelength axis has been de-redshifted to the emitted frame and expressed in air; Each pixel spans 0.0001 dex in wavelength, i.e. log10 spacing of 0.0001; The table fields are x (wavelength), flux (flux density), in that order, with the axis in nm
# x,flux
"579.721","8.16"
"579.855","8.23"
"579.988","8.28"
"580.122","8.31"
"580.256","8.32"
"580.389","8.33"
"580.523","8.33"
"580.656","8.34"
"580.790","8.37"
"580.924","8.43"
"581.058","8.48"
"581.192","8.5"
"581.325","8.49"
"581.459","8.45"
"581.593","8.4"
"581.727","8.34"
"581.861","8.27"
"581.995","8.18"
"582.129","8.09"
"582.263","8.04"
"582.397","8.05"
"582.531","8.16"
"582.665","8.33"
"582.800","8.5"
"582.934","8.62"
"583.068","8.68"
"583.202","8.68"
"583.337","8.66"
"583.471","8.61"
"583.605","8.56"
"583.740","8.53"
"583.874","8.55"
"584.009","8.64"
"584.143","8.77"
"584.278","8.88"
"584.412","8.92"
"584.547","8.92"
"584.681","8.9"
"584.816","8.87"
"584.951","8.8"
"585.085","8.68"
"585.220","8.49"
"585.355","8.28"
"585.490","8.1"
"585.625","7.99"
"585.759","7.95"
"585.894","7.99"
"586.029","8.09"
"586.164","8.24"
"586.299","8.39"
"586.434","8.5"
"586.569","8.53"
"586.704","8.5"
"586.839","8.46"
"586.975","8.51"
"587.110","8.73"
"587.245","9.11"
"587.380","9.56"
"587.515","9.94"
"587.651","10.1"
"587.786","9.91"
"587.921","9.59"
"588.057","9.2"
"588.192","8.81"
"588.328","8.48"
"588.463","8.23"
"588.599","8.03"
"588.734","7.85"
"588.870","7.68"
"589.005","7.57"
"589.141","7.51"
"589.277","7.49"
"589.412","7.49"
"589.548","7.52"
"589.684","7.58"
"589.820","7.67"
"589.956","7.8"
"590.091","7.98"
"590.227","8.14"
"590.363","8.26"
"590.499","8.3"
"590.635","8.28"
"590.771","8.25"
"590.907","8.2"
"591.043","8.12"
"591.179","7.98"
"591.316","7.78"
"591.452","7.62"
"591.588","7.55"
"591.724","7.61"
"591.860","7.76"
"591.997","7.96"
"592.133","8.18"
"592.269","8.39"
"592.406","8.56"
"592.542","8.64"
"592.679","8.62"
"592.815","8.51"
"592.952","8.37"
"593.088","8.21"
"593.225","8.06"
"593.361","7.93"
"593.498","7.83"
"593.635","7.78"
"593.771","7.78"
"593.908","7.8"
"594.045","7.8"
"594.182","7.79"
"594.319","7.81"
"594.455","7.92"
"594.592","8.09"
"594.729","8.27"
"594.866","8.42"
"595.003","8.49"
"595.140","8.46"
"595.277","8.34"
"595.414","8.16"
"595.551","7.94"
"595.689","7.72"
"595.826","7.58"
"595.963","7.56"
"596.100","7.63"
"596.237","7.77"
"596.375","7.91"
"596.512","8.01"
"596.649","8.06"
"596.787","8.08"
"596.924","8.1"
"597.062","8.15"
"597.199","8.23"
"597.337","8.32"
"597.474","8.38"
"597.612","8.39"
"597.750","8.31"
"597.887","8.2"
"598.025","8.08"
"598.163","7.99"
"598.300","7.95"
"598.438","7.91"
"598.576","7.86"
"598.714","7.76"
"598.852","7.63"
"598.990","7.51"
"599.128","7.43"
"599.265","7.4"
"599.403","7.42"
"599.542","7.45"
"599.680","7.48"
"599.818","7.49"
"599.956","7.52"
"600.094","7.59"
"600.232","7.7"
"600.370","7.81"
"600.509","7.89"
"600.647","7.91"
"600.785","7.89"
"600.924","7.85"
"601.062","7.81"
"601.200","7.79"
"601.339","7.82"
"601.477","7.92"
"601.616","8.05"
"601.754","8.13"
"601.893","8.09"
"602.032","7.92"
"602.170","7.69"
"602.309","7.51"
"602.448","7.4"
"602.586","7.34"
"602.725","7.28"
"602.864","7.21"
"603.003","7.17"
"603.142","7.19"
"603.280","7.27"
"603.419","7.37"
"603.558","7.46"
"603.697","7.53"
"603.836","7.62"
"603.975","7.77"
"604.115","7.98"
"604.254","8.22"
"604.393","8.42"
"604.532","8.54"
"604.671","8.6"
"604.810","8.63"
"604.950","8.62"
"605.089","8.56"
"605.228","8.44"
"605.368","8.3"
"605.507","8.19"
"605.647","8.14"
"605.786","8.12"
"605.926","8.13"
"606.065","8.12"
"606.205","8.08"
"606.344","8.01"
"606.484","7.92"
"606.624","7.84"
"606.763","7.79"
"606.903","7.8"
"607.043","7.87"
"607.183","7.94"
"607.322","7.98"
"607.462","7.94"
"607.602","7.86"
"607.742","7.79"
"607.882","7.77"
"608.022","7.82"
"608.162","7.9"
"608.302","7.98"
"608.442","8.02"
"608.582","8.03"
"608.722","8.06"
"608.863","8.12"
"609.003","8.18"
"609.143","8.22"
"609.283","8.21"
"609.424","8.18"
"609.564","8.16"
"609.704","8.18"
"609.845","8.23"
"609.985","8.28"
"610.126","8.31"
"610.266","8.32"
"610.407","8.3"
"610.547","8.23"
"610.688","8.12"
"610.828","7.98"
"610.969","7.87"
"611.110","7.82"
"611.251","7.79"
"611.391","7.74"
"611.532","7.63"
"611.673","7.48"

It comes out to 0.04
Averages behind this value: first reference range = 8.53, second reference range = 8.12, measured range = 7.97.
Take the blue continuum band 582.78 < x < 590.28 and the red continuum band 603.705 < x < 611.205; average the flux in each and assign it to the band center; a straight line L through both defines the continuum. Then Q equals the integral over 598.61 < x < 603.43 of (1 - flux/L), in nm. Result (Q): 0.35 nm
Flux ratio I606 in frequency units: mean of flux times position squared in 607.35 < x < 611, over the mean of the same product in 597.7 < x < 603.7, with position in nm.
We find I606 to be 1.08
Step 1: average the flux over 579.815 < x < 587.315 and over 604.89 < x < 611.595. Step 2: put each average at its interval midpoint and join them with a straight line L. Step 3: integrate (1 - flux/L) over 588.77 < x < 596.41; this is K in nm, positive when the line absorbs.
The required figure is 0.31 nm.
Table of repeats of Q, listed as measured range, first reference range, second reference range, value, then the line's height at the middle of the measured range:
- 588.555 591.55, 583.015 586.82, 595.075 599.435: 0.152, 8.28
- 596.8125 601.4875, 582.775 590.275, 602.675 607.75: 0.153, 8.12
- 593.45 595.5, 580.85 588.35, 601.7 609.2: 0.058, 8.29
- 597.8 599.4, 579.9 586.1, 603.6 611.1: 0.085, 8.22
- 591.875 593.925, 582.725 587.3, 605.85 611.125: 0.049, 8.37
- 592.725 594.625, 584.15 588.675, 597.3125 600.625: 0.048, 8.19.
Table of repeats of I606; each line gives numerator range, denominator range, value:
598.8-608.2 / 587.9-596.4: 1.01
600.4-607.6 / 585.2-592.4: 1.01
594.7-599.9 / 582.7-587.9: 0.95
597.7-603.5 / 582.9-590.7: 0.95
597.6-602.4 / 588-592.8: 1.00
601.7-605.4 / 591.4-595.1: 1.01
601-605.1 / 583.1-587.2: 0.97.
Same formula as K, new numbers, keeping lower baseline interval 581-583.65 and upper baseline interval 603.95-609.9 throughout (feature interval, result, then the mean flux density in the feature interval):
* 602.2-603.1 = 0.09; 7.33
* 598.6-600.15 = 0.13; 7.53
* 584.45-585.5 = -0.04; 8.66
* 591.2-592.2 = 0.06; 7.79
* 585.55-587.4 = -0.02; 8.44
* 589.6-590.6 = 0.04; 7.96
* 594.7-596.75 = 0.06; 8.02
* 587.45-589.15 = -0.08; 8.72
